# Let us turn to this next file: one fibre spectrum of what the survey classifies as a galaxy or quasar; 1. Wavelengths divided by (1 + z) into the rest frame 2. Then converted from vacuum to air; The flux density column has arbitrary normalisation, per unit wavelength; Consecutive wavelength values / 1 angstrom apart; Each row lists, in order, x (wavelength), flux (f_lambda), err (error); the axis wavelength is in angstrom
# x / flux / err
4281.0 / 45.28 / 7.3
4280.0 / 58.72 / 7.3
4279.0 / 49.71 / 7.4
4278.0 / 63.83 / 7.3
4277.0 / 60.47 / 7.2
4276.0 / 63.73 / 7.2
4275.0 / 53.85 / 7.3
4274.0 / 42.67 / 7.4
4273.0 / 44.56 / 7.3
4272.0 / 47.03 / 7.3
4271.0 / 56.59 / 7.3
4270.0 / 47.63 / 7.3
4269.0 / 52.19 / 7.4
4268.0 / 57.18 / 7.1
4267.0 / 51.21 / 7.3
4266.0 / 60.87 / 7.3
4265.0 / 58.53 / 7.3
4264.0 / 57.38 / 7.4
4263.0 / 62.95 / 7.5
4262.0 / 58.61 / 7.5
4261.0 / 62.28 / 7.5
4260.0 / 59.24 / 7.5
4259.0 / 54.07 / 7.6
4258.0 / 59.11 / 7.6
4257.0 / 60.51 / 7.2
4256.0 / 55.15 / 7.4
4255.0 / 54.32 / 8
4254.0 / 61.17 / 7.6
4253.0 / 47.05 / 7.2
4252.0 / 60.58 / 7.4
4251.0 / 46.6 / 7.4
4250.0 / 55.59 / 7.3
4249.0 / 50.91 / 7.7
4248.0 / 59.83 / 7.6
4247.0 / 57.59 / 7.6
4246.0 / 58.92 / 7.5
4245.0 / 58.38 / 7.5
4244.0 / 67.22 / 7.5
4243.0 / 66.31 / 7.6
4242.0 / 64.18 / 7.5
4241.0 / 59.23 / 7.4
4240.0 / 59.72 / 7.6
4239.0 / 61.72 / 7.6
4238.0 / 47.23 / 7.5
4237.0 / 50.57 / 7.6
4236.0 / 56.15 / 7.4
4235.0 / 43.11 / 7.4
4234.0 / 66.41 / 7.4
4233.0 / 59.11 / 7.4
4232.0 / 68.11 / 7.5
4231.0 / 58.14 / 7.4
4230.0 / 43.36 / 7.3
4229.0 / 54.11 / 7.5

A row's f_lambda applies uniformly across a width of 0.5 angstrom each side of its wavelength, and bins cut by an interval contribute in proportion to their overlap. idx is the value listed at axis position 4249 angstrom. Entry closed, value 50.91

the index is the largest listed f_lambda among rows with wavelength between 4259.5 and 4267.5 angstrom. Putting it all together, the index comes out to 62.95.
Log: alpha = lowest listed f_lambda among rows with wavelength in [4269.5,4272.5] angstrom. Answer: 47.03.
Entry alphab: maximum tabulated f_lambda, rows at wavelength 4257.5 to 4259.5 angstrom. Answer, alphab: 59.11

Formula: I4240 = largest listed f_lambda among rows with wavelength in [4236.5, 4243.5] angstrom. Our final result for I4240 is 66.31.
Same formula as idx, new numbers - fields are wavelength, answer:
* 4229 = 54.11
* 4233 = 59.11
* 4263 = 62.95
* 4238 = 47.23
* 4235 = 43.11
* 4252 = 60.58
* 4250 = 55.59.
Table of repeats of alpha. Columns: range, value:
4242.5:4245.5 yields 58.38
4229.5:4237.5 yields 43.11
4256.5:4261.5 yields 54.07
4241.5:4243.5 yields 64.18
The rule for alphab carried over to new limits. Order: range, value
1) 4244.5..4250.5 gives 59.83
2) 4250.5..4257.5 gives 61.17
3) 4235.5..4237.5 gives 56.15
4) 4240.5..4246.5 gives 67.22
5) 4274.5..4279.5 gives 63.83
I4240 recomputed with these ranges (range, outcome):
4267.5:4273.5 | 57.18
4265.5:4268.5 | 60.87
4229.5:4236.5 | 68.11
